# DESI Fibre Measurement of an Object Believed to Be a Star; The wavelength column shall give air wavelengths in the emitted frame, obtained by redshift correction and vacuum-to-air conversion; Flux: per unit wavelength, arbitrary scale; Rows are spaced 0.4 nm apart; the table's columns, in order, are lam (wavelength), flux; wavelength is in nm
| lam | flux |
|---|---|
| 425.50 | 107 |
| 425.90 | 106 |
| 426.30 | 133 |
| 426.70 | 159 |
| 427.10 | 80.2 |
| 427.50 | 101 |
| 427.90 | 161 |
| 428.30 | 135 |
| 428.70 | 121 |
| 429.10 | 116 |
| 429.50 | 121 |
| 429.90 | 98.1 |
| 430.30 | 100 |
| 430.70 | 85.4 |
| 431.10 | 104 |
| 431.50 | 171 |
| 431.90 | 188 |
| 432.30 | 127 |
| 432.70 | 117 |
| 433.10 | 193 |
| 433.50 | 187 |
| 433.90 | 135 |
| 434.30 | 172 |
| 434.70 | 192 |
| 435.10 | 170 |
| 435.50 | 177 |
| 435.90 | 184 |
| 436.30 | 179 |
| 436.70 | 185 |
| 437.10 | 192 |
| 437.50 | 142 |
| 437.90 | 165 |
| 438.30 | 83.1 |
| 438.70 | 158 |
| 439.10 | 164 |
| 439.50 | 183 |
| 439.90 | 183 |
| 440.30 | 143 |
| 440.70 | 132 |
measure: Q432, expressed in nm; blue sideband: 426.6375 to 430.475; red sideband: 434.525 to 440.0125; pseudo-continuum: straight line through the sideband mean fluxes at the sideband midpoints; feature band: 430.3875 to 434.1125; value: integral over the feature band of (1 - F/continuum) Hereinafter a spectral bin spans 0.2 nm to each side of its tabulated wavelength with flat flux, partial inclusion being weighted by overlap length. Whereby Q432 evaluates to -0.11 nm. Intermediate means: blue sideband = 118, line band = 144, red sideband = 168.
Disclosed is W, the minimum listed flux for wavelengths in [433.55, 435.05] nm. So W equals 135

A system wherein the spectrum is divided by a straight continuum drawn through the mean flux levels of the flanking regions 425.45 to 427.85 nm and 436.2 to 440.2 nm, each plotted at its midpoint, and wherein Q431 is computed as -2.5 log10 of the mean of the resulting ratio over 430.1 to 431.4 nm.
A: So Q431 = 0.29 mag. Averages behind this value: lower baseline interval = 118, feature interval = 102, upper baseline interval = 163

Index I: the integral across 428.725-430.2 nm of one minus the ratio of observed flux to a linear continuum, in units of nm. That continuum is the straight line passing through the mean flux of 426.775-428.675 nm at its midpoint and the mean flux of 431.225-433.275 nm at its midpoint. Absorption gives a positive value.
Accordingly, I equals 0.25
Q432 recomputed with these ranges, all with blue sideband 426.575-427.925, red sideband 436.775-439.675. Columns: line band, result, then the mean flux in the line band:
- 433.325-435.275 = -0.38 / 171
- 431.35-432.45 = -0.23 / 163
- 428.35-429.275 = 0.02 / 121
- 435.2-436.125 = -0.20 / 179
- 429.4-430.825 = 0.31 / 101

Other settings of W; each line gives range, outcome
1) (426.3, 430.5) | 80.2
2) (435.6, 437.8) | 142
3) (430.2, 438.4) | 83.1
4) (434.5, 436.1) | 170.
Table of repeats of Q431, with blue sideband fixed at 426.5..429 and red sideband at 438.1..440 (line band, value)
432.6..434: -0.170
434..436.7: -0.230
